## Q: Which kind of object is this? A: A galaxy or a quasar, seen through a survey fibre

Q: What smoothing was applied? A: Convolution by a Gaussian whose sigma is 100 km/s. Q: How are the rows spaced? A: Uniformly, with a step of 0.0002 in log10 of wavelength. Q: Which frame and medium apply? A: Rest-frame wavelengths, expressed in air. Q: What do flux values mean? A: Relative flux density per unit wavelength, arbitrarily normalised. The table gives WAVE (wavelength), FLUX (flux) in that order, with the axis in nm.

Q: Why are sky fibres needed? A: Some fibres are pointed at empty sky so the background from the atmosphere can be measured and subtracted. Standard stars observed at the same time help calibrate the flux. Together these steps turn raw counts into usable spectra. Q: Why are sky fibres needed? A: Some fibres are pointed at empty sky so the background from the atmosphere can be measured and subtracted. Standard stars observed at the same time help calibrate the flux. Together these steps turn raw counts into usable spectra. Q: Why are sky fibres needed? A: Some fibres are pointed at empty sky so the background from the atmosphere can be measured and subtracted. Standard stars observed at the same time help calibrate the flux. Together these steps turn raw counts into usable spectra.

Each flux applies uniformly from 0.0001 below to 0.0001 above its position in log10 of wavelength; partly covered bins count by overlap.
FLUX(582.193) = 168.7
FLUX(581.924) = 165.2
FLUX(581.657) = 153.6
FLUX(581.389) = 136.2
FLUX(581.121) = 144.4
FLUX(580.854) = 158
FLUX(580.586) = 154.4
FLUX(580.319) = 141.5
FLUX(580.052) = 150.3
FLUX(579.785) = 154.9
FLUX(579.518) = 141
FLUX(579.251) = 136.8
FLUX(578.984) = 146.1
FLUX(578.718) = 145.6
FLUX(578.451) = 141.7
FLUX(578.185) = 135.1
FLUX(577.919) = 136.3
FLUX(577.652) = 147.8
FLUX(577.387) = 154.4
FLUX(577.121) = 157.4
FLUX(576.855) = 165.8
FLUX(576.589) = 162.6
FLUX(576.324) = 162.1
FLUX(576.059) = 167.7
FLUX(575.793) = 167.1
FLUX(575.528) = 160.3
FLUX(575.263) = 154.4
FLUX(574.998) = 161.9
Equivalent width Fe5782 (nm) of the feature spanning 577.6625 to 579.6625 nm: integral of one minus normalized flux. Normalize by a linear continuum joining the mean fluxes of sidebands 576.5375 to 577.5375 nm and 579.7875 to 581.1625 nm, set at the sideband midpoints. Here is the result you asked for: 0.19 nm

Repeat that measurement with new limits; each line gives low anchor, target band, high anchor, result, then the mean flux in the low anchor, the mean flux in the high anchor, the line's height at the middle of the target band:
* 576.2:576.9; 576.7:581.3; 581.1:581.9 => 0.230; 163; 148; 156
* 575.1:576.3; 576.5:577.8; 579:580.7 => -0.004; 162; 146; 157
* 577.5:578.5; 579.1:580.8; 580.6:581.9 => -0.008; 140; 150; 146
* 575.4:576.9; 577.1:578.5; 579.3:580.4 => 0.104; 164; 146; 156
